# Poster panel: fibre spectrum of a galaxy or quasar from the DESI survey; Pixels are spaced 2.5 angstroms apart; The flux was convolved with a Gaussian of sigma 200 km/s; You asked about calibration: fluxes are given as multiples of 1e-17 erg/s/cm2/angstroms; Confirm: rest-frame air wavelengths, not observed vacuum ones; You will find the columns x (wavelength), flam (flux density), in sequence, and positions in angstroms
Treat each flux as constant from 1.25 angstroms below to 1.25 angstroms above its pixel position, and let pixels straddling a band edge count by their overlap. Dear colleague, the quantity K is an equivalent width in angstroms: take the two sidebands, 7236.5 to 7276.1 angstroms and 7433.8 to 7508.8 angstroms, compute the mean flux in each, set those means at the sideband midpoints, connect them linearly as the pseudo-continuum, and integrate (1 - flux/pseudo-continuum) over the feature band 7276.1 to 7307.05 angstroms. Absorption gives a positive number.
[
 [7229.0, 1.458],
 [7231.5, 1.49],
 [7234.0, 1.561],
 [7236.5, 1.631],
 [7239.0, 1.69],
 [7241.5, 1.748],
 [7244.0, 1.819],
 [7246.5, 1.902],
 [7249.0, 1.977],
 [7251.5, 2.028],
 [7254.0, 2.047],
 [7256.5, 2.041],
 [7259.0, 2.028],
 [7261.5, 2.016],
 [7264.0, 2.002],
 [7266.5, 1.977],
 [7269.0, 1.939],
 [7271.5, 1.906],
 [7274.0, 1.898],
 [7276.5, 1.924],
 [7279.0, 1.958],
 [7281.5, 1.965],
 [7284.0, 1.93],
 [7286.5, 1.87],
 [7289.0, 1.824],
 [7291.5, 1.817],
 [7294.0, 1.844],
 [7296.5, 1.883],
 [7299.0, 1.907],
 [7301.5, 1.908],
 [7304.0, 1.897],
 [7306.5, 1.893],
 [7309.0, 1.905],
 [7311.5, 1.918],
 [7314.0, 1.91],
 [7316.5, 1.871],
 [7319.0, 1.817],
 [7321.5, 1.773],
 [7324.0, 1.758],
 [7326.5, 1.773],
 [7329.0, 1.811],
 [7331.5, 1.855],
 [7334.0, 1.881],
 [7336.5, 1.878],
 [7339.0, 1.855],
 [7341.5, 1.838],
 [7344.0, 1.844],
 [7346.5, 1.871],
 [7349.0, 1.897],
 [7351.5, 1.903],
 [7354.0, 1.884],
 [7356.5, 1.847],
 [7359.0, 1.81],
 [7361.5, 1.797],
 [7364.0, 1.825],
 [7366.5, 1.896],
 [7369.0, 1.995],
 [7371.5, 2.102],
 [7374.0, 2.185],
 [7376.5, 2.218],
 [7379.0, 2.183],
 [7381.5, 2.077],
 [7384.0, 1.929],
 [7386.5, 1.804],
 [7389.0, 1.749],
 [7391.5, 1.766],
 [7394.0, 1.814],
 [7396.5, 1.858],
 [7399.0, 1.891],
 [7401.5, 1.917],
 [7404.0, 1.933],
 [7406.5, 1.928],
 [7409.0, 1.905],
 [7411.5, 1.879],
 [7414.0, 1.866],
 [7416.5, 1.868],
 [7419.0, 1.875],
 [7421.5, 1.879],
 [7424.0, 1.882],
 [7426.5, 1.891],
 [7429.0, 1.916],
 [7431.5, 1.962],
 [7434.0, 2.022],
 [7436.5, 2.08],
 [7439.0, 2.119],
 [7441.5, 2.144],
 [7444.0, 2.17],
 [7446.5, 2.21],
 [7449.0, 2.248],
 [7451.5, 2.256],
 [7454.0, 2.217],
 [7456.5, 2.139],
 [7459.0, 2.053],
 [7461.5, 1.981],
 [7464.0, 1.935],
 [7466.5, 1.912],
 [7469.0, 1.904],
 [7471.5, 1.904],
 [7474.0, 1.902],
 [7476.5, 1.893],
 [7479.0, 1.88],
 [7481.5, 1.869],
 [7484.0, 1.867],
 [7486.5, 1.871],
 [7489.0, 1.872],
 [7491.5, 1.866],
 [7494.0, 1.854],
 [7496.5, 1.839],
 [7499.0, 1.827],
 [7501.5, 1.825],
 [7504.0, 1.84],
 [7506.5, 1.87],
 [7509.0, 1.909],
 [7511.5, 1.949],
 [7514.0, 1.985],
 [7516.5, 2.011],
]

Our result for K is 0.6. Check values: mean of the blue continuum 1.92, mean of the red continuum 1.98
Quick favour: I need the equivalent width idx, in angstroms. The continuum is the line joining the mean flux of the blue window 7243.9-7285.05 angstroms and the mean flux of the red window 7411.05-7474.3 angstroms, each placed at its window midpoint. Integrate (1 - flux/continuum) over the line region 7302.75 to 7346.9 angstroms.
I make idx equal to 2.88 angstroms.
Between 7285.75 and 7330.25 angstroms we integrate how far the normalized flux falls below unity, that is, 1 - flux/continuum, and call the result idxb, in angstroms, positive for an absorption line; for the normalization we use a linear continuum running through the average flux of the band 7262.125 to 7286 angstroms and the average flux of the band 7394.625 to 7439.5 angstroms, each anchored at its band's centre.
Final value 1.9 angstroms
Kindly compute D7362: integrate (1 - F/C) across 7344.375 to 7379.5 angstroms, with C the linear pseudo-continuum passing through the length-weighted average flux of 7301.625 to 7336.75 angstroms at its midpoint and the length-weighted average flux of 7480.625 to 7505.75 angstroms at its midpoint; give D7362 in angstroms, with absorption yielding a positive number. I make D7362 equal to -1.8 angstroms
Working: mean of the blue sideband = 1.85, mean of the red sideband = 1.85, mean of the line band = 1.95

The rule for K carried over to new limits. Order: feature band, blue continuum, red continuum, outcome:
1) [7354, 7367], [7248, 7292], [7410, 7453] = 1.0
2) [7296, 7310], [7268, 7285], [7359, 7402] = 0.2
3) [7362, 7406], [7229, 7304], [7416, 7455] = 1.1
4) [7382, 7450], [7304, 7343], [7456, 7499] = -2.2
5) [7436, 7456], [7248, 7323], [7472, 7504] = -3.3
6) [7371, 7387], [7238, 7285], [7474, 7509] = -1.5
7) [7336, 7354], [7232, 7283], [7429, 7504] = 0.6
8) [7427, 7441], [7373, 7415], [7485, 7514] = -0.8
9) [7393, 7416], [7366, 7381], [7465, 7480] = 1.7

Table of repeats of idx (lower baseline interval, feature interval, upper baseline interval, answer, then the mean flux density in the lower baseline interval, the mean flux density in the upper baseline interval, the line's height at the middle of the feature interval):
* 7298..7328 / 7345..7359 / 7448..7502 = 0.1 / 1.86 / 1.95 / 1.88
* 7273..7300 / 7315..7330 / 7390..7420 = 0.7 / 1.89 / 1.87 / 1.89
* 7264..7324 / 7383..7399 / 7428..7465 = 1.6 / 1.89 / 2.1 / 2.02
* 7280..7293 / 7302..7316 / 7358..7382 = 0.1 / 1.88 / 2.01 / 1.92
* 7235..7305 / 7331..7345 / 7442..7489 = 0.6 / 1.91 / 2.01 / 1.94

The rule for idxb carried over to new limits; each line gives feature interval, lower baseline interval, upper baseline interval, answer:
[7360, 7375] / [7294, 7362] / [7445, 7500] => -0.6 angstroms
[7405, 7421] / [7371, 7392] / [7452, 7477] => 0.9 angstroms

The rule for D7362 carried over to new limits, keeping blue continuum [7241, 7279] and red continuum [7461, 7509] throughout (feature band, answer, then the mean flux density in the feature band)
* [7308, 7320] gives 0.3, 1.89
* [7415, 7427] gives 0.1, 1.88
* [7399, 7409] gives -0.1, 1.92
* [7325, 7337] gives 0.6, 1.84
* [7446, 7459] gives -2.1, 2.2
